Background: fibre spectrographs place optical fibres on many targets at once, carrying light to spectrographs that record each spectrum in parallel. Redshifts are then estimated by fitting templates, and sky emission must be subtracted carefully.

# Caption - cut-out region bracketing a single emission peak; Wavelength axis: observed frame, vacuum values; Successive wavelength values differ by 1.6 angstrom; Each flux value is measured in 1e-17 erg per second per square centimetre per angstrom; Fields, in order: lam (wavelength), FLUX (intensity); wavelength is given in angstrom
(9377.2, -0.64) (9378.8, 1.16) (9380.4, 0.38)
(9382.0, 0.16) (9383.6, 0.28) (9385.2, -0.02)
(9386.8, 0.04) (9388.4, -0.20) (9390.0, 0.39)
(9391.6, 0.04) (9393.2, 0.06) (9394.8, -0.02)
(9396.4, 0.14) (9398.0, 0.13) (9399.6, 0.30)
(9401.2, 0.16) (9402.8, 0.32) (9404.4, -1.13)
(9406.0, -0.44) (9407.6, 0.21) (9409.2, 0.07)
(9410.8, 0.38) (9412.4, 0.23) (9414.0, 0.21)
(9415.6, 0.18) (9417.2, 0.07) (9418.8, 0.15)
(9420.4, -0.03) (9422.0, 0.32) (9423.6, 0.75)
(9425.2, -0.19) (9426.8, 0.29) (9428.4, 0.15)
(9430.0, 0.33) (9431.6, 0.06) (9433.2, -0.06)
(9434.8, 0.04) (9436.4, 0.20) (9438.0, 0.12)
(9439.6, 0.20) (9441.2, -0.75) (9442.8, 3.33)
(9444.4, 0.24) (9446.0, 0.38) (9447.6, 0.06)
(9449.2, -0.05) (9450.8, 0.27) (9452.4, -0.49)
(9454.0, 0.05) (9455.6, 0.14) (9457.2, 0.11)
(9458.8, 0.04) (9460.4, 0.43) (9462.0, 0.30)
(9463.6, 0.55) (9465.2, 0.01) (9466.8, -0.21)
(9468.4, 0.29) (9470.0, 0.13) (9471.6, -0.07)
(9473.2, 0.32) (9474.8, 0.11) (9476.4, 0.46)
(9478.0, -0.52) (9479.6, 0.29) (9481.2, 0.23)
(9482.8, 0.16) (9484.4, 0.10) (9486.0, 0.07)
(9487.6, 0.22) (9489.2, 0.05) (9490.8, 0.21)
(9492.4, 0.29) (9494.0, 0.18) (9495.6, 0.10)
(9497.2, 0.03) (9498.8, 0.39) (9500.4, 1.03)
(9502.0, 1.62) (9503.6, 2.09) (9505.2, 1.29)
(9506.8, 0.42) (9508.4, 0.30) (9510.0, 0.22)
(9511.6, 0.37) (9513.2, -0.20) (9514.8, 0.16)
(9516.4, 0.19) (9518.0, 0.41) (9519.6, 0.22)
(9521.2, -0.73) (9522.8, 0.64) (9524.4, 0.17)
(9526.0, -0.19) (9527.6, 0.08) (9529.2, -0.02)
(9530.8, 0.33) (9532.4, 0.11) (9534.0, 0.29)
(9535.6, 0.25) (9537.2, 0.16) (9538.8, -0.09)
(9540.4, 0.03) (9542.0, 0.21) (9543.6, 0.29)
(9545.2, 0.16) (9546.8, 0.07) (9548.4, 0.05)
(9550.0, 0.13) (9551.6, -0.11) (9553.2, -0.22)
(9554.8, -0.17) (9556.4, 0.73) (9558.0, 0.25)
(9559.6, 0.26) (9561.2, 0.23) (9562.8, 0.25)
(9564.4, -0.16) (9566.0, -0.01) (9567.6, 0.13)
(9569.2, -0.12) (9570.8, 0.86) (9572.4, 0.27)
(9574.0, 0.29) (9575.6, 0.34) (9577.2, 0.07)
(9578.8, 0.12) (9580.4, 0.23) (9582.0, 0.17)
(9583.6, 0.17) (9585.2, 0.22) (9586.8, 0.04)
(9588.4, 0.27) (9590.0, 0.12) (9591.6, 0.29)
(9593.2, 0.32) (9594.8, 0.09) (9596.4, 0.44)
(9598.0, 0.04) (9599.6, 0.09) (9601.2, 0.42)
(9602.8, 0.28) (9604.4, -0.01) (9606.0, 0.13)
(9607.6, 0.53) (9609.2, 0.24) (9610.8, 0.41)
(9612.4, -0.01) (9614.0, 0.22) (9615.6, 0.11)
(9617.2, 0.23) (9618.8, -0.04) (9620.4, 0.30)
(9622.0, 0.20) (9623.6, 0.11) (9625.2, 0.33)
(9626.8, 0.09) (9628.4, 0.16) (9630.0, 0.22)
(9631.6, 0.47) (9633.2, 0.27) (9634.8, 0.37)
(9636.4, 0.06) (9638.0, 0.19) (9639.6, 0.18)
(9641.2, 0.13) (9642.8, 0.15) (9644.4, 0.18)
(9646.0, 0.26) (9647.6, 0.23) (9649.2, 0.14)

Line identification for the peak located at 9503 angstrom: H-beta 4861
